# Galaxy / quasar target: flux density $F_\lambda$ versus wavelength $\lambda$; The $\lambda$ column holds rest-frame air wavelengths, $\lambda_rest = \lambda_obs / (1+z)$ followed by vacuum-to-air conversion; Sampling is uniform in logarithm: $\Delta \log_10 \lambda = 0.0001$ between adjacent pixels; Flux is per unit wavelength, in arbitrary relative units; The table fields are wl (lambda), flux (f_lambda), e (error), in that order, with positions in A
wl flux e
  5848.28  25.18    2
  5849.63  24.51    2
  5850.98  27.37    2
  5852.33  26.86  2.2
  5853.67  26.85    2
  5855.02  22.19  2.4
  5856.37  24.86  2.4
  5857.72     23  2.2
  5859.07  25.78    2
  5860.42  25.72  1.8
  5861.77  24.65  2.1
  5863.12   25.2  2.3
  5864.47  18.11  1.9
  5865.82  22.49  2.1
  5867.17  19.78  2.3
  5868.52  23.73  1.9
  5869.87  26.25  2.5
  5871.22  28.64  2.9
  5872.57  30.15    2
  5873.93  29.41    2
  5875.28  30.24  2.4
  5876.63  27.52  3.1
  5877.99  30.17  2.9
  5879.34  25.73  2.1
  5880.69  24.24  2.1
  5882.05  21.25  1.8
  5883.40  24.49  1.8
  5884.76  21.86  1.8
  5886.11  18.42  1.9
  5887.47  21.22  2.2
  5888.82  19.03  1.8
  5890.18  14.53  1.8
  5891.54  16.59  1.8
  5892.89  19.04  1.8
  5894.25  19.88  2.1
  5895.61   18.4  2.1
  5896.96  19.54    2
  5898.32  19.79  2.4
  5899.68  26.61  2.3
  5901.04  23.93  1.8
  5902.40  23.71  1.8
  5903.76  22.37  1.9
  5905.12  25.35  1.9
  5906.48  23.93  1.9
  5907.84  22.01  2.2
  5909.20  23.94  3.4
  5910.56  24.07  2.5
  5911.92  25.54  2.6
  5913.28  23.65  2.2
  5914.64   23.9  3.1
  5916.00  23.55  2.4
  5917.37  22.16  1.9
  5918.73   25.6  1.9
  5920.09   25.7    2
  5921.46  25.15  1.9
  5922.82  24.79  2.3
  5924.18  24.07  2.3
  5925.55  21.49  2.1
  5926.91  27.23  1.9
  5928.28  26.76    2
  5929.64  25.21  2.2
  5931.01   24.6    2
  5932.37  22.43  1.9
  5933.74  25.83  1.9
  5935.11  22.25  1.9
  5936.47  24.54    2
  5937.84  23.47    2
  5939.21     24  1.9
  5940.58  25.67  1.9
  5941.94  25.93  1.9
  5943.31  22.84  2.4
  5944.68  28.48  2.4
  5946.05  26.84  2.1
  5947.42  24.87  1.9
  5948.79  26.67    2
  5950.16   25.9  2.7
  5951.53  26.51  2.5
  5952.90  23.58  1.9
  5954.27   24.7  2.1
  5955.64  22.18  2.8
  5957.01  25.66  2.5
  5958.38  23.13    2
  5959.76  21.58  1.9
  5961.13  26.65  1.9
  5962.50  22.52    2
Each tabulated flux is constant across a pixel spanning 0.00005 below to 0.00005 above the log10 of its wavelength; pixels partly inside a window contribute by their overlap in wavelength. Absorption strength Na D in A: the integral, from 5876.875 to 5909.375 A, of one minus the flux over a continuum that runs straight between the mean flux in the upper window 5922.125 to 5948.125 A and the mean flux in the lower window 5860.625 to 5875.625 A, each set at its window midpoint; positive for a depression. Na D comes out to 4.0 A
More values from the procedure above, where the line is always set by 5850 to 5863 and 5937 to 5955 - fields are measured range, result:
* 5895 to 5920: 2.0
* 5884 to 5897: 3.3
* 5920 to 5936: 0.5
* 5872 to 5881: -1.1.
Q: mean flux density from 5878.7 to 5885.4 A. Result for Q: 23.5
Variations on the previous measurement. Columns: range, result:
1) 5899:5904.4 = 24.1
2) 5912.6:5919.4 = 23.8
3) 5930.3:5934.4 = 24.3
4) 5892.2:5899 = 19.3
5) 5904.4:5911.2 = 23.9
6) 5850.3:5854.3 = 27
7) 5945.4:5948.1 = 25.8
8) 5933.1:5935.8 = 24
